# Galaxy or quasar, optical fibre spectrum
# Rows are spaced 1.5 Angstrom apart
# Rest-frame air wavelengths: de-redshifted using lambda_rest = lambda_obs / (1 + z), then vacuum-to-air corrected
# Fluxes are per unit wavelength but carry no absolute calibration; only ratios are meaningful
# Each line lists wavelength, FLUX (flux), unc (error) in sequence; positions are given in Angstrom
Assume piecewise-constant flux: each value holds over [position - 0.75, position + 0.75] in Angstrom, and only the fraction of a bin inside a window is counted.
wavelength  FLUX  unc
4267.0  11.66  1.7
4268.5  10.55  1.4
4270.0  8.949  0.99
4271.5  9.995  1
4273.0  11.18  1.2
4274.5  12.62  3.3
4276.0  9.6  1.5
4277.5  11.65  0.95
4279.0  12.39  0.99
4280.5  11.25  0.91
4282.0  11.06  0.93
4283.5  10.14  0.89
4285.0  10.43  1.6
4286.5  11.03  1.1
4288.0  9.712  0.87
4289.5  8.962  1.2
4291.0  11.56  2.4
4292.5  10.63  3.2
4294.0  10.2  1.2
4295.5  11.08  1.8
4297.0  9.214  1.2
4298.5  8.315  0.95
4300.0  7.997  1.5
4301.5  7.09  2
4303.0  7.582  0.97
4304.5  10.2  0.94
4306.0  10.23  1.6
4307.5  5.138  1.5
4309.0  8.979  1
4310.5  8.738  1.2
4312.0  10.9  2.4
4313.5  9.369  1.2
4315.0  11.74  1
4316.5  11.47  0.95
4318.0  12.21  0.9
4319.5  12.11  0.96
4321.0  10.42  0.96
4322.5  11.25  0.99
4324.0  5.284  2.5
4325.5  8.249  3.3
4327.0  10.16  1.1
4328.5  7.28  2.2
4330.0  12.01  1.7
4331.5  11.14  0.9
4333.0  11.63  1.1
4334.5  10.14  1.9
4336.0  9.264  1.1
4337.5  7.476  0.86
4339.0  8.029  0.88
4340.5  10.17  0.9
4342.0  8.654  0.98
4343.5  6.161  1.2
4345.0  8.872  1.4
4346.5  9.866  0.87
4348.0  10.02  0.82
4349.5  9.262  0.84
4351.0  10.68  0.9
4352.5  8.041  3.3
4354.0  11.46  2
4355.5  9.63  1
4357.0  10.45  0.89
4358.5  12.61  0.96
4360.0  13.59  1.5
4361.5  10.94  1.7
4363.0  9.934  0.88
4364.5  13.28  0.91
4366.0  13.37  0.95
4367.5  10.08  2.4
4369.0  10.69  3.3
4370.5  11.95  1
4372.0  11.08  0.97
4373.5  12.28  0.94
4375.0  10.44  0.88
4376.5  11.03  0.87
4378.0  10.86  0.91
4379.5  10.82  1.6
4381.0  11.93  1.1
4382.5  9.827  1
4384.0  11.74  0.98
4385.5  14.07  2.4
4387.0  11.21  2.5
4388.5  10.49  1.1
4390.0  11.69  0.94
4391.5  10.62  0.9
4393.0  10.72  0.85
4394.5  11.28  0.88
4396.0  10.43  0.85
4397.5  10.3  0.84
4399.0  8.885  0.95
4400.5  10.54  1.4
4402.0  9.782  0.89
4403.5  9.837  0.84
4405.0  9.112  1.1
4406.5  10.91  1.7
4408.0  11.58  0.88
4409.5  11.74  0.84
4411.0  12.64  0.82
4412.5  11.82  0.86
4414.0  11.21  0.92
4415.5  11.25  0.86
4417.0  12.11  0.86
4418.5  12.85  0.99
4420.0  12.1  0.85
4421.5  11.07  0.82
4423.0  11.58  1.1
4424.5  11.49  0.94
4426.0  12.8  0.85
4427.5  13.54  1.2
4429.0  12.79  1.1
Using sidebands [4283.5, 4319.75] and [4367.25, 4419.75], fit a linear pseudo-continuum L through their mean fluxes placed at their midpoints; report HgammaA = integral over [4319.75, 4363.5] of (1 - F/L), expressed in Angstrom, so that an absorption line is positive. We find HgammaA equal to 2.4 Angstrom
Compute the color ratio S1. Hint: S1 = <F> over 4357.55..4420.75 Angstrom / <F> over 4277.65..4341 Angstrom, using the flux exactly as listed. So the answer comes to 1.1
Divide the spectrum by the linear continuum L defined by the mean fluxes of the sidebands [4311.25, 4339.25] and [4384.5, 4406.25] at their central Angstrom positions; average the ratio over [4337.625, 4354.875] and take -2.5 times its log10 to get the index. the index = 0.12 mag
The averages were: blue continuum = 10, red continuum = 10.7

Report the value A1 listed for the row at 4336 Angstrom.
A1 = 9.264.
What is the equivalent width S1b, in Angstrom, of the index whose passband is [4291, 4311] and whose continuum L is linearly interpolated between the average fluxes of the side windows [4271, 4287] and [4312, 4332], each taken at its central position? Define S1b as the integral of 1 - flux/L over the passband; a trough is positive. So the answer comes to 3.11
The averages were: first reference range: 11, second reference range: 10.2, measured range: 8.98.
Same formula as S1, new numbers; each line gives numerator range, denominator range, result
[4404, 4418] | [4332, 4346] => 1.27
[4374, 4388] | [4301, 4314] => 1.30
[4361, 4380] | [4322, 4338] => 1.20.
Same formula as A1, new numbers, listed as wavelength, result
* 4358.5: 12.61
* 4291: 11.56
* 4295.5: 11.08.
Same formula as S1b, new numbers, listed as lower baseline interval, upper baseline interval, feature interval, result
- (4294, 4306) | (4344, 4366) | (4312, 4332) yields -1.23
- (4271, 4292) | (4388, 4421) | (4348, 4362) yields 0.30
